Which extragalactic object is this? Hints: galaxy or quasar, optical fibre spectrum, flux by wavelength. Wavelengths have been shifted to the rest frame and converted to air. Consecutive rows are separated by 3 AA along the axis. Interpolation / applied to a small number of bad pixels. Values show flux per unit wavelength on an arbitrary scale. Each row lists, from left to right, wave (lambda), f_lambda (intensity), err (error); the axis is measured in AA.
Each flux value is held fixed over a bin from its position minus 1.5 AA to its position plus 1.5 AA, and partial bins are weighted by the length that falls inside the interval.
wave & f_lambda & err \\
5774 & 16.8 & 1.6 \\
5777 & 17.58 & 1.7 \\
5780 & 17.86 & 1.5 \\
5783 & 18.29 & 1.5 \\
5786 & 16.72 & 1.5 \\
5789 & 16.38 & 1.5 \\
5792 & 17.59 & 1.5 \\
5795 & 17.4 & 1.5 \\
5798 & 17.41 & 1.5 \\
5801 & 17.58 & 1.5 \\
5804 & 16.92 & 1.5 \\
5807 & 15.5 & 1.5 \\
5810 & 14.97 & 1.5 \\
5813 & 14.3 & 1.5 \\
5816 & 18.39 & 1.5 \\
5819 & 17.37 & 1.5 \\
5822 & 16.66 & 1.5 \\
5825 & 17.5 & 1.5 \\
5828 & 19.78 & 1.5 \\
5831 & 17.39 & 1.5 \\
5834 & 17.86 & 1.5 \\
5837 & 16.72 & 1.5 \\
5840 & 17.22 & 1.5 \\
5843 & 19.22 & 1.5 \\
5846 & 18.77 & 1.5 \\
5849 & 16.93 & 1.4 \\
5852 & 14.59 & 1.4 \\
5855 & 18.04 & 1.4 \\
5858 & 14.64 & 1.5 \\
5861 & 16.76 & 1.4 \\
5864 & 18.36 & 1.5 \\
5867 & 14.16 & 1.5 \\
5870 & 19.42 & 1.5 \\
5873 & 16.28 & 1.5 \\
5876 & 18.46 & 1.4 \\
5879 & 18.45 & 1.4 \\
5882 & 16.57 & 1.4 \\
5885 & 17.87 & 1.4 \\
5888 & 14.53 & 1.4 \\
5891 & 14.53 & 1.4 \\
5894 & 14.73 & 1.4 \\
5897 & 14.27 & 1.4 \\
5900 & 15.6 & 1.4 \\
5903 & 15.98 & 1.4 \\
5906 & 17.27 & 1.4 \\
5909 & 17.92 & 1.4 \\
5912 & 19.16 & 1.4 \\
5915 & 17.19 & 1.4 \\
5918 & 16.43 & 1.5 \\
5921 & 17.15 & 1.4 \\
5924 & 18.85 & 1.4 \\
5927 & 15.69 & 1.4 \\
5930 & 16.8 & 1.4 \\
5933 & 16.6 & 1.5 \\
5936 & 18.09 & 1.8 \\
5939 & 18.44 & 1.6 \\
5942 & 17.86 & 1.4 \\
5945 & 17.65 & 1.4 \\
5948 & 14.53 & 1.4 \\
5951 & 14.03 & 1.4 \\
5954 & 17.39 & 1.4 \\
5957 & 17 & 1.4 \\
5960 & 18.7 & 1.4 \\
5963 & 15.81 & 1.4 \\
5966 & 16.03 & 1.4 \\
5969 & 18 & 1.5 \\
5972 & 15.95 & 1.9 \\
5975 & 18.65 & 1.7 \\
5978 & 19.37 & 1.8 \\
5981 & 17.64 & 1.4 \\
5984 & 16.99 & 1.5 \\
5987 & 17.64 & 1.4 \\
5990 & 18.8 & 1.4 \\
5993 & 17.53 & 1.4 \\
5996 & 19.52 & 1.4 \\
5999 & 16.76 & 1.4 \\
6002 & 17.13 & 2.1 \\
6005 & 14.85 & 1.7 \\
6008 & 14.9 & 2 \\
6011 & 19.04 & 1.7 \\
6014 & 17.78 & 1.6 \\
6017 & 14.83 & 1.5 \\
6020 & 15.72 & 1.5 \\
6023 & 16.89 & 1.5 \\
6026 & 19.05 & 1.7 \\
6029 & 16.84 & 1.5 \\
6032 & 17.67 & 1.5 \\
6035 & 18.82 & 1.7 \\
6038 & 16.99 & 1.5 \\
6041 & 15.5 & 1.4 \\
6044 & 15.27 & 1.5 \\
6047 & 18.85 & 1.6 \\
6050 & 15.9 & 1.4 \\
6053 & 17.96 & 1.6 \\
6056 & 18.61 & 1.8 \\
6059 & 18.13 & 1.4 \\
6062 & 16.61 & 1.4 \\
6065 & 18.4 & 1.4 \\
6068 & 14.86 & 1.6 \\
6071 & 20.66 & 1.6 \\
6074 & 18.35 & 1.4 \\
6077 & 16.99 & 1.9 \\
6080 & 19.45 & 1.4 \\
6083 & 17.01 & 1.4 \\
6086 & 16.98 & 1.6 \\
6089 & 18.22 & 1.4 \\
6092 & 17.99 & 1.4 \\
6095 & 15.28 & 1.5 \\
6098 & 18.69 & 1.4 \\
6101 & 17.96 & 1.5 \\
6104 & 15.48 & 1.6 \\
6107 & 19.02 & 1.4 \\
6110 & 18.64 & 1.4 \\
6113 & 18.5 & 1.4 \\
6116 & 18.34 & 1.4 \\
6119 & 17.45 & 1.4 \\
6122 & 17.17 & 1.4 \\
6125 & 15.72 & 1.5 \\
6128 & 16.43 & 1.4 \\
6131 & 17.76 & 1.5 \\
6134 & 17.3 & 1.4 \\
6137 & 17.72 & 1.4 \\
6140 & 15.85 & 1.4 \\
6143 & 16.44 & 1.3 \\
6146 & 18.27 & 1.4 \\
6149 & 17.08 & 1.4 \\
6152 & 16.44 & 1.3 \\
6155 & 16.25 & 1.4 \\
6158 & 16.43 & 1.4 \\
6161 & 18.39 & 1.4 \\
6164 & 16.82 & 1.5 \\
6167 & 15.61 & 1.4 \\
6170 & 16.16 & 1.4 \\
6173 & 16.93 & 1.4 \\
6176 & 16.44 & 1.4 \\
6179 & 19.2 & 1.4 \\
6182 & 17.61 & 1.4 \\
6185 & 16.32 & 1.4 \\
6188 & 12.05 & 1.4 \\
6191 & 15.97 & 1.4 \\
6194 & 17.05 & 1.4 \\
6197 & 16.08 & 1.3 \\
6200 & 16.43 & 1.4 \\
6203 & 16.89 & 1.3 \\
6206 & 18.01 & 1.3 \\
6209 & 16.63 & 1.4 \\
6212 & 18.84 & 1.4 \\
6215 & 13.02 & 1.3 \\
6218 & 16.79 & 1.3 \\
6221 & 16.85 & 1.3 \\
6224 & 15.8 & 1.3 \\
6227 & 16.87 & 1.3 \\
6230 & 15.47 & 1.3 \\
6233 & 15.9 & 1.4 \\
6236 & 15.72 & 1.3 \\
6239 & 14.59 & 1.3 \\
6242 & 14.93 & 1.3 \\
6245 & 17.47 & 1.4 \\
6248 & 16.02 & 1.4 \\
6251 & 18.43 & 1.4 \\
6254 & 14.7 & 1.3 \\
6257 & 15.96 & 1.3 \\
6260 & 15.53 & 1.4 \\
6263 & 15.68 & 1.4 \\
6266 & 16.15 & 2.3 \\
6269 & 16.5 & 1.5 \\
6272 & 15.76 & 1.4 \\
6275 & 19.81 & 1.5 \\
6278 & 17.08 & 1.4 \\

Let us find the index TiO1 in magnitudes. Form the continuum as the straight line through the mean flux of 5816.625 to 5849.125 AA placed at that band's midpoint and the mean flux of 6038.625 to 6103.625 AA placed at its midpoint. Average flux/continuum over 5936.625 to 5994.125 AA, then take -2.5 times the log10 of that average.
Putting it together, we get 0.02 mag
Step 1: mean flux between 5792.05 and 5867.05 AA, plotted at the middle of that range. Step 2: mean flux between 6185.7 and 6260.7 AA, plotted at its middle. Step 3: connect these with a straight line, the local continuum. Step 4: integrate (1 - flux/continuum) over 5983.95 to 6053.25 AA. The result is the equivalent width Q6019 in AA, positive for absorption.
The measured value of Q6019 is -2.2 AA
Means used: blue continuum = 17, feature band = 17.1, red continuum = 16.1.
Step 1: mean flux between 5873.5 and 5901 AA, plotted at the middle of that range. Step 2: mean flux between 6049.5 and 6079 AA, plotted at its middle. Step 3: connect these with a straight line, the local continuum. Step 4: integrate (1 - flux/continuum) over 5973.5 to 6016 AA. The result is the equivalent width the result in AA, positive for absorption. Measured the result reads -1.20 AA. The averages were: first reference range 16.1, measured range 17.6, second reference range 17.7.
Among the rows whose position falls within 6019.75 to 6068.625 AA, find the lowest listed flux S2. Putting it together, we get 14.86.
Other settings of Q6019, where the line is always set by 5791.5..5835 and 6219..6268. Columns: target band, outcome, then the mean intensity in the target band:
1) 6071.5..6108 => -2.9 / 17.7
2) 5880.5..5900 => 1.7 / 15.4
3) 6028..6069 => -1.7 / 17.2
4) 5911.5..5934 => -0.5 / 17.2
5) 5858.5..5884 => -0.4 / 17.2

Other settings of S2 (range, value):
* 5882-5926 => 14.27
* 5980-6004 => 16.76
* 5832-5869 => 14.16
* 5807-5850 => 14.3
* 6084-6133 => 15.28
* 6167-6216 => 12.05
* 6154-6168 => 15.61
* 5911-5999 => 14.03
